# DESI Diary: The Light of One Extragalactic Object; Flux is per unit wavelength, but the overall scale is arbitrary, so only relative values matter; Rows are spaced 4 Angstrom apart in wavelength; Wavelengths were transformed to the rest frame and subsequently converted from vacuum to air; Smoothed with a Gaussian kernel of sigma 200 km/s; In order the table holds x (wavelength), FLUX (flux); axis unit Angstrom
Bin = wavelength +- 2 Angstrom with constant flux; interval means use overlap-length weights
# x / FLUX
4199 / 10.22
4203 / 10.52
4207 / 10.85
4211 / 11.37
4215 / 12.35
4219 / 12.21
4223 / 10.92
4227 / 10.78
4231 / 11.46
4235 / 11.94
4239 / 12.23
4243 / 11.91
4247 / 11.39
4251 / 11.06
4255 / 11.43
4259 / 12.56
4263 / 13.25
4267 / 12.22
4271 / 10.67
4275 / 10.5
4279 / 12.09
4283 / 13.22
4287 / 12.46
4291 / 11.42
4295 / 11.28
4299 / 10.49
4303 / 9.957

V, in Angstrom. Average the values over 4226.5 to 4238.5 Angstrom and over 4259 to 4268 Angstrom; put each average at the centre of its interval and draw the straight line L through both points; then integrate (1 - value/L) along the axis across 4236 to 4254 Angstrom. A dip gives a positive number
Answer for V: 0.6 Angstrom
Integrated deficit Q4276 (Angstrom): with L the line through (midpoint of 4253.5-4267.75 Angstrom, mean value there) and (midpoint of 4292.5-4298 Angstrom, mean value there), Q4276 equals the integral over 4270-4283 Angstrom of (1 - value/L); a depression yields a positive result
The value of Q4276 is 0.4 Angstrom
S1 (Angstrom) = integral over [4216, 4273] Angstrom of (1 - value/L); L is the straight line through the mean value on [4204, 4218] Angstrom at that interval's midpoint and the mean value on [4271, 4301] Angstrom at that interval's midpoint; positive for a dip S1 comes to -0.96 Angstrom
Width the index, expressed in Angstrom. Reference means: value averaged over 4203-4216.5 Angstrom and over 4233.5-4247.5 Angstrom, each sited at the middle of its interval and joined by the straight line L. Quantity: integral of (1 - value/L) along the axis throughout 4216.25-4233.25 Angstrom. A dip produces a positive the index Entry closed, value 0.3 Angstrom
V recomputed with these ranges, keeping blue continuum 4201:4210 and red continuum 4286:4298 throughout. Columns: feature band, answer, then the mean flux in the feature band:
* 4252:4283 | -1.5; 11.9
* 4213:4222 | -1.0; 12.1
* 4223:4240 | -0.7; 11.5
